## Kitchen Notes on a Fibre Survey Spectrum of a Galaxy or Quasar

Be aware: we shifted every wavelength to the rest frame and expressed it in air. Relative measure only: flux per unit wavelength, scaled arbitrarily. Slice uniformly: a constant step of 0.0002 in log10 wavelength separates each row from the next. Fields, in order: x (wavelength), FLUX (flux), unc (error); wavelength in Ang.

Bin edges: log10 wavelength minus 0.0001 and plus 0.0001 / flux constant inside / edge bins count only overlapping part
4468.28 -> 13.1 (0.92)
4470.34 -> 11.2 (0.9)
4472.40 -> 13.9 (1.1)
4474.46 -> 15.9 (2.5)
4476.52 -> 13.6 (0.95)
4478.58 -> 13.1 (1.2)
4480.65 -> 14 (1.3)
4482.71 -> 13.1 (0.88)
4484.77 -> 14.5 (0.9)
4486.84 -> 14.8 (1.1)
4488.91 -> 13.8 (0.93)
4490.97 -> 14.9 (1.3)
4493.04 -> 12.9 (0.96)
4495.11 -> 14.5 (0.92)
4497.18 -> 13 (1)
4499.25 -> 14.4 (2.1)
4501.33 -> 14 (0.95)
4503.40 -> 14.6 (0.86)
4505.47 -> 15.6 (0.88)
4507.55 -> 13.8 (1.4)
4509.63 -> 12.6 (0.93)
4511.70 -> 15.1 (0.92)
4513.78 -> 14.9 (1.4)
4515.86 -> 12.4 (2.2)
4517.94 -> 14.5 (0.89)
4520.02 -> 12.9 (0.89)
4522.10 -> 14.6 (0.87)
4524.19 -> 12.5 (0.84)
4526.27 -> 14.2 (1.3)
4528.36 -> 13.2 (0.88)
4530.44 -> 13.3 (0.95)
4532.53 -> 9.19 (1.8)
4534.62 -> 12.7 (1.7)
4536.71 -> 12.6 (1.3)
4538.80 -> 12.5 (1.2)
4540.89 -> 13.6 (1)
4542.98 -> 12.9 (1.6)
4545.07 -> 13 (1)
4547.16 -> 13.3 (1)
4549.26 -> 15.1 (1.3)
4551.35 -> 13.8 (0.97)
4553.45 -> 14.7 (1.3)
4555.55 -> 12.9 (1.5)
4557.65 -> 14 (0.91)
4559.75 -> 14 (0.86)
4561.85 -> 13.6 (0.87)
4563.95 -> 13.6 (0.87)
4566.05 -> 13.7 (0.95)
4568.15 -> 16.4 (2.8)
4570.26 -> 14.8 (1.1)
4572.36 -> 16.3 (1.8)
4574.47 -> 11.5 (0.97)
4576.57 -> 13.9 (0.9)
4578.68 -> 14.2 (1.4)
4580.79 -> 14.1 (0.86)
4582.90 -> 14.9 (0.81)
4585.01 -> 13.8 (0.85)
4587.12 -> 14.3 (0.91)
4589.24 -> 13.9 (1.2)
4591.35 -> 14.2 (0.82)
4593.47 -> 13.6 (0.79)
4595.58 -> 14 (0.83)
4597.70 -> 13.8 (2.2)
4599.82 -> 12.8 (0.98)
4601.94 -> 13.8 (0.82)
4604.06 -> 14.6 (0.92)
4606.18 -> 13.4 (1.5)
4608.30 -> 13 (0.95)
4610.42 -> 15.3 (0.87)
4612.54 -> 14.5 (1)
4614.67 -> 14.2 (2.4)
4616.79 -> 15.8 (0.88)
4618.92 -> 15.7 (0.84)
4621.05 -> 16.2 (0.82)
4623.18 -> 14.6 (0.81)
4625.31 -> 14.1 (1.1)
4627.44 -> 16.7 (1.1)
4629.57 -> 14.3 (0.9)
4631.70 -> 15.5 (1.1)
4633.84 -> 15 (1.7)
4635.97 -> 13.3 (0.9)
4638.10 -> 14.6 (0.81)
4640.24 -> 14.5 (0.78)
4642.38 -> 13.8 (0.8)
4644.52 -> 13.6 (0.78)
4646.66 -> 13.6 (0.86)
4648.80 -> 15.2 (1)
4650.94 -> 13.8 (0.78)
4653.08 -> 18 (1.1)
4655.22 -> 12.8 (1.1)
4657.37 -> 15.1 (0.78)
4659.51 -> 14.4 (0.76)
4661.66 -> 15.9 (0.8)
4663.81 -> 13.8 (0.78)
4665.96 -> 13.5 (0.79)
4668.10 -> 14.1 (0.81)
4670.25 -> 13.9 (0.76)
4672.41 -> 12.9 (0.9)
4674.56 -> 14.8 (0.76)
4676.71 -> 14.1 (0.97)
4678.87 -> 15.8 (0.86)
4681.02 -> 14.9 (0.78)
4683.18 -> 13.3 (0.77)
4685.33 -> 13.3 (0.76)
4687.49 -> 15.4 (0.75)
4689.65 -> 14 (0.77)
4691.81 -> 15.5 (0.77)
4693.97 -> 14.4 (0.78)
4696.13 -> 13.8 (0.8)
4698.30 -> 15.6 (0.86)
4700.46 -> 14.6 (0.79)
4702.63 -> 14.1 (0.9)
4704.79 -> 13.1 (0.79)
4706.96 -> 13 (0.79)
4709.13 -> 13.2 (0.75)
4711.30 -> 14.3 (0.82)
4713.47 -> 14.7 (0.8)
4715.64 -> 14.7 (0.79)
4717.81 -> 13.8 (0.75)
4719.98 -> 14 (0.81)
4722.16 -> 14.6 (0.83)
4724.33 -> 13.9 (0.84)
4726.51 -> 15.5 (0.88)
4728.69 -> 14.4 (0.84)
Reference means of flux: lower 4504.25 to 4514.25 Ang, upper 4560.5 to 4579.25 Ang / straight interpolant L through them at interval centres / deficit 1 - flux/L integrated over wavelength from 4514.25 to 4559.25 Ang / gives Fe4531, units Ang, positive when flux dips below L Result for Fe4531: 3.3 Ang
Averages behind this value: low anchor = 14.4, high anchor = 14.2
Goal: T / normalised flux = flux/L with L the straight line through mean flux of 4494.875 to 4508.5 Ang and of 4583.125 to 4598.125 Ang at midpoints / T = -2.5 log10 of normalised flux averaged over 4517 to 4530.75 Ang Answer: 0.046 mag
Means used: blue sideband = 14.3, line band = 13.6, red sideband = 14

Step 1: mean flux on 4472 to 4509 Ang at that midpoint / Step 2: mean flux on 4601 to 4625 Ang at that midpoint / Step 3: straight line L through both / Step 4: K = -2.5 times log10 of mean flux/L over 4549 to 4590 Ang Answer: 0.02 mag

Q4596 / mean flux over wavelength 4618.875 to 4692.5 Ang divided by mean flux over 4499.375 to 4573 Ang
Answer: 1.06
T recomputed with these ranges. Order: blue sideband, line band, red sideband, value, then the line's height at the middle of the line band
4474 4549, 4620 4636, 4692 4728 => -0.08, 14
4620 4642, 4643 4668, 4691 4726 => 0.01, 14.6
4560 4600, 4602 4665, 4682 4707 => -0.04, 14.2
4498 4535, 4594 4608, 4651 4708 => 0.02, 14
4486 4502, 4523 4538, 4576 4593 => 0.13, 14.1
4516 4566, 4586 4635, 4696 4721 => -0.07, 13.6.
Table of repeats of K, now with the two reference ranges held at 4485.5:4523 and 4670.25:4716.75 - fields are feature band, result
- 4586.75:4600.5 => 0.03 mag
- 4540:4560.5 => 0.03 mag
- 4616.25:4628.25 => -0.09 mag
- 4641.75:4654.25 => -0.04 mag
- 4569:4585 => -0.01 mag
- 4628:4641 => -0.03 mag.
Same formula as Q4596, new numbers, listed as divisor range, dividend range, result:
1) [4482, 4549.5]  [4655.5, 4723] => 1.05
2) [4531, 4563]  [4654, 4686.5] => 1.08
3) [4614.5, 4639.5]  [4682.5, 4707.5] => 0.95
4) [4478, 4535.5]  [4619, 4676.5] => 1.06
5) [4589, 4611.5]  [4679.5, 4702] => 1.05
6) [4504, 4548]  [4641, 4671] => 1.08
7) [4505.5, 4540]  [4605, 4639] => 1.11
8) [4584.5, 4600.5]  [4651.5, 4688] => 1.05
